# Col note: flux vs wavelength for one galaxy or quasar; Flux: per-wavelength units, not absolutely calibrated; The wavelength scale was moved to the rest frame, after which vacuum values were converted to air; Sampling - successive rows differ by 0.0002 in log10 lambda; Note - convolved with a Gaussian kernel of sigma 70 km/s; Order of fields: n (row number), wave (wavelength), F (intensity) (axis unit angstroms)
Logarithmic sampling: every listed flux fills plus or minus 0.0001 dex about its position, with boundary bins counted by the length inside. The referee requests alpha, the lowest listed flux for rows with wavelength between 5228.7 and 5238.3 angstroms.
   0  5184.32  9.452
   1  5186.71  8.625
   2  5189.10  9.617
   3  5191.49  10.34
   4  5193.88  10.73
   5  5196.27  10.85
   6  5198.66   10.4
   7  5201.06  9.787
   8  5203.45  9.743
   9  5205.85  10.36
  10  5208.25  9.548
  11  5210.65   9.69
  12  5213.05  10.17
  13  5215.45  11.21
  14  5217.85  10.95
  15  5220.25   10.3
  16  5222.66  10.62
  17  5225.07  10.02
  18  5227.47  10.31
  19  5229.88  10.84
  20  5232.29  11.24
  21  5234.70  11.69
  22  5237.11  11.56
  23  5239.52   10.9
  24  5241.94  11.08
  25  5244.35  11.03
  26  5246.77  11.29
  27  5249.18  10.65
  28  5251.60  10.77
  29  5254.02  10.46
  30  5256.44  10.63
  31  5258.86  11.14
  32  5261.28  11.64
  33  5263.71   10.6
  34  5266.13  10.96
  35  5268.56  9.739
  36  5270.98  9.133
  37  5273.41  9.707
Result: 10.84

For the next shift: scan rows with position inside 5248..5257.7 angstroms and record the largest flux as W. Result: 10.77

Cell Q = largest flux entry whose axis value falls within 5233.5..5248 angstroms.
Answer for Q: 11.69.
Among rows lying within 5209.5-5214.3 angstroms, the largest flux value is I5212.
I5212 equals 10.17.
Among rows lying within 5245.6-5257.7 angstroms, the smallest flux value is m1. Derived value 10.46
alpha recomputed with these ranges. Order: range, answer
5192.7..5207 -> 9.743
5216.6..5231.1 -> 10.02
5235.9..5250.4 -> 10.65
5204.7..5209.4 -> 9.548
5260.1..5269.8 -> 9.739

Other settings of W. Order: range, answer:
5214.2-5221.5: 11.21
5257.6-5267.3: 11.64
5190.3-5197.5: 10.85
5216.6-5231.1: 10.95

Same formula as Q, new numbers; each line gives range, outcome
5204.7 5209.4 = 10.36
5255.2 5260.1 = 11.14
